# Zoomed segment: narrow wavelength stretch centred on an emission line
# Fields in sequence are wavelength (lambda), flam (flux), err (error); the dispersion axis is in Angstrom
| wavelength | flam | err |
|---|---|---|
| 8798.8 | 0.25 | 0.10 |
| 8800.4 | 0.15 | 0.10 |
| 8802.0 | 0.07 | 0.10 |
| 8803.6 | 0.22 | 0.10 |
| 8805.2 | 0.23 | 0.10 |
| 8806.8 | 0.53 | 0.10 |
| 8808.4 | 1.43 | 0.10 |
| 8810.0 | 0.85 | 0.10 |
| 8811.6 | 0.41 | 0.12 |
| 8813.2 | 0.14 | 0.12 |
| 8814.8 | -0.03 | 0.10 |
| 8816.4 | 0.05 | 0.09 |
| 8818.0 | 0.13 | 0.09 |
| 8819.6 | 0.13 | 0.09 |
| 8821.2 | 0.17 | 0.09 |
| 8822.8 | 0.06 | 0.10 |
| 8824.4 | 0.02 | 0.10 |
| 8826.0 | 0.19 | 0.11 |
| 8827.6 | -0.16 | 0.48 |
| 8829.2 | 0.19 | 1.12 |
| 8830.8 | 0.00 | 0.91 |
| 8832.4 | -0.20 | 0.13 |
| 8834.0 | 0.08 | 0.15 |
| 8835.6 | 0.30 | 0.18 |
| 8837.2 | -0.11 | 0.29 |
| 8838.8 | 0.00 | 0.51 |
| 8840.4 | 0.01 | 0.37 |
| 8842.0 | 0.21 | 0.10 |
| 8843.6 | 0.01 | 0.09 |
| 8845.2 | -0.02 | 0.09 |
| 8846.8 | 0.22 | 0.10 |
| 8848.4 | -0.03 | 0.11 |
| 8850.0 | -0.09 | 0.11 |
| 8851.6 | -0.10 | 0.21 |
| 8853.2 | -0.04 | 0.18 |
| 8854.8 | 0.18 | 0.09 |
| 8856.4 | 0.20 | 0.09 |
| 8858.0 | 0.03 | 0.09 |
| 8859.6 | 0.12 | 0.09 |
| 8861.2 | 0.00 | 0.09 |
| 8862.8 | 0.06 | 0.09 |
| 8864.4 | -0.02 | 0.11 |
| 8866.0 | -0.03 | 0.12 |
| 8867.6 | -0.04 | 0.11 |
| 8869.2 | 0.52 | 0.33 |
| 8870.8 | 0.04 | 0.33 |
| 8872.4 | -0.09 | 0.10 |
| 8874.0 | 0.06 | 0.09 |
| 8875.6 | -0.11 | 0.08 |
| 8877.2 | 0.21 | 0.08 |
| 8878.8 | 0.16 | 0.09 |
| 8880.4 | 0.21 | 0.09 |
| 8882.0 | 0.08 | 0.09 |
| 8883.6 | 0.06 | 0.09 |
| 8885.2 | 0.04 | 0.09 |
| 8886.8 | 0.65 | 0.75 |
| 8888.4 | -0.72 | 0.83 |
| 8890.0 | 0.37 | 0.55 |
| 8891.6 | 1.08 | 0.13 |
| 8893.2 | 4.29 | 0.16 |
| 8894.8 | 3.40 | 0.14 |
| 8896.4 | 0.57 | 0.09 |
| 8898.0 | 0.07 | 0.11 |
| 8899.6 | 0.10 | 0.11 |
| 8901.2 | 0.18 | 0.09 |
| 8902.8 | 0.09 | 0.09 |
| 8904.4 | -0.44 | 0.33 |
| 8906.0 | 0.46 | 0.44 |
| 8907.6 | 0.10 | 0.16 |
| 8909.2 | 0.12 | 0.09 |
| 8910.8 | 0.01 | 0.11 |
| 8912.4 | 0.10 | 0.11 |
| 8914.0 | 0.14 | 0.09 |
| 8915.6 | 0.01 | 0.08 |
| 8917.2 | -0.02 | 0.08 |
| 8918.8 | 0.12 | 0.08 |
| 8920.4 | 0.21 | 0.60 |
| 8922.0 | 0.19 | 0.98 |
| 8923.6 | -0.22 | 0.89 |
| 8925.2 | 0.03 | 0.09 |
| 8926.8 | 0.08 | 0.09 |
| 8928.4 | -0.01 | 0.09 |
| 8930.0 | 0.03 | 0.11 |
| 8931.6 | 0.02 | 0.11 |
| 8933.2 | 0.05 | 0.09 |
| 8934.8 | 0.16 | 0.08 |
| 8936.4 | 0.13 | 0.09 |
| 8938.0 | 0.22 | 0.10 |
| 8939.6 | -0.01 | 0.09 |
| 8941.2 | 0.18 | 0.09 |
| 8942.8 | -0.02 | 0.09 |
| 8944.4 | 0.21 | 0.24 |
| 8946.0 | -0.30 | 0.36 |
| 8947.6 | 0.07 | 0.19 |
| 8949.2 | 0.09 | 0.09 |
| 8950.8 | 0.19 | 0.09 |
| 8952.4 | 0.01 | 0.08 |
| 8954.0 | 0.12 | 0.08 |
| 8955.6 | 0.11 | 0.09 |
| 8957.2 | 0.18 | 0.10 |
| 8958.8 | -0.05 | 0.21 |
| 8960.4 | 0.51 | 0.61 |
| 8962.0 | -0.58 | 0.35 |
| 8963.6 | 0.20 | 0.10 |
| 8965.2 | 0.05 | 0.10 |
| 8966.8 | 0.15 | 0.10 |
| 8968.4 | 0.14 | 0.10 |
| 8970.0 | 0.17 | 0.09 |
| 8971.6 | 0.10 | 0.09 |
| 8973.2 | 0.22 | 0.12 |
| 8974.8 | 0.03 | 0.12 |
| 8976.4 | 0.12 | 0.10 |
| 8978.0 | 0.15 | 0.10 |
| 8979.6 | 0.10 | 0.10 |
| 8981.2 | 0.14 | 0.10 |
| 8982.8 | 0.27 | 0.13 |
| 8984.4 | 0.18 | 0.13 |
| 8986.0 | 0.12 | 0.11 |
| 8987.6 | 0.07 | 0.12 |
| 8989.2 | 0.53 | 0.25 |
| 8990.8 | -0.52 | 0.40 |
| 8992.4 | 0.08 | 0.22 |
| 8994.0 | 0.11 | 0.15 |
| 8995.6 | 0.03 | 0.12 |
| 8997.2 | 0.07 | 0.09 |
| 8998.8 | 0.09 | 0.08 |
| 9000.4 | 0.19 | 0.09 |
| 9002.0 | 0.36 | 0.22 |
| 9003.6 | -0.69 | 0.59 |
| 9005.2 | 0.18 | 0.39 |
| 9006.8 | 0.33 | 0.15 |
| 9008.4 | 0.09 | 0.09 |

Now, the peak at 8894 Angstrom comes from [O III]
